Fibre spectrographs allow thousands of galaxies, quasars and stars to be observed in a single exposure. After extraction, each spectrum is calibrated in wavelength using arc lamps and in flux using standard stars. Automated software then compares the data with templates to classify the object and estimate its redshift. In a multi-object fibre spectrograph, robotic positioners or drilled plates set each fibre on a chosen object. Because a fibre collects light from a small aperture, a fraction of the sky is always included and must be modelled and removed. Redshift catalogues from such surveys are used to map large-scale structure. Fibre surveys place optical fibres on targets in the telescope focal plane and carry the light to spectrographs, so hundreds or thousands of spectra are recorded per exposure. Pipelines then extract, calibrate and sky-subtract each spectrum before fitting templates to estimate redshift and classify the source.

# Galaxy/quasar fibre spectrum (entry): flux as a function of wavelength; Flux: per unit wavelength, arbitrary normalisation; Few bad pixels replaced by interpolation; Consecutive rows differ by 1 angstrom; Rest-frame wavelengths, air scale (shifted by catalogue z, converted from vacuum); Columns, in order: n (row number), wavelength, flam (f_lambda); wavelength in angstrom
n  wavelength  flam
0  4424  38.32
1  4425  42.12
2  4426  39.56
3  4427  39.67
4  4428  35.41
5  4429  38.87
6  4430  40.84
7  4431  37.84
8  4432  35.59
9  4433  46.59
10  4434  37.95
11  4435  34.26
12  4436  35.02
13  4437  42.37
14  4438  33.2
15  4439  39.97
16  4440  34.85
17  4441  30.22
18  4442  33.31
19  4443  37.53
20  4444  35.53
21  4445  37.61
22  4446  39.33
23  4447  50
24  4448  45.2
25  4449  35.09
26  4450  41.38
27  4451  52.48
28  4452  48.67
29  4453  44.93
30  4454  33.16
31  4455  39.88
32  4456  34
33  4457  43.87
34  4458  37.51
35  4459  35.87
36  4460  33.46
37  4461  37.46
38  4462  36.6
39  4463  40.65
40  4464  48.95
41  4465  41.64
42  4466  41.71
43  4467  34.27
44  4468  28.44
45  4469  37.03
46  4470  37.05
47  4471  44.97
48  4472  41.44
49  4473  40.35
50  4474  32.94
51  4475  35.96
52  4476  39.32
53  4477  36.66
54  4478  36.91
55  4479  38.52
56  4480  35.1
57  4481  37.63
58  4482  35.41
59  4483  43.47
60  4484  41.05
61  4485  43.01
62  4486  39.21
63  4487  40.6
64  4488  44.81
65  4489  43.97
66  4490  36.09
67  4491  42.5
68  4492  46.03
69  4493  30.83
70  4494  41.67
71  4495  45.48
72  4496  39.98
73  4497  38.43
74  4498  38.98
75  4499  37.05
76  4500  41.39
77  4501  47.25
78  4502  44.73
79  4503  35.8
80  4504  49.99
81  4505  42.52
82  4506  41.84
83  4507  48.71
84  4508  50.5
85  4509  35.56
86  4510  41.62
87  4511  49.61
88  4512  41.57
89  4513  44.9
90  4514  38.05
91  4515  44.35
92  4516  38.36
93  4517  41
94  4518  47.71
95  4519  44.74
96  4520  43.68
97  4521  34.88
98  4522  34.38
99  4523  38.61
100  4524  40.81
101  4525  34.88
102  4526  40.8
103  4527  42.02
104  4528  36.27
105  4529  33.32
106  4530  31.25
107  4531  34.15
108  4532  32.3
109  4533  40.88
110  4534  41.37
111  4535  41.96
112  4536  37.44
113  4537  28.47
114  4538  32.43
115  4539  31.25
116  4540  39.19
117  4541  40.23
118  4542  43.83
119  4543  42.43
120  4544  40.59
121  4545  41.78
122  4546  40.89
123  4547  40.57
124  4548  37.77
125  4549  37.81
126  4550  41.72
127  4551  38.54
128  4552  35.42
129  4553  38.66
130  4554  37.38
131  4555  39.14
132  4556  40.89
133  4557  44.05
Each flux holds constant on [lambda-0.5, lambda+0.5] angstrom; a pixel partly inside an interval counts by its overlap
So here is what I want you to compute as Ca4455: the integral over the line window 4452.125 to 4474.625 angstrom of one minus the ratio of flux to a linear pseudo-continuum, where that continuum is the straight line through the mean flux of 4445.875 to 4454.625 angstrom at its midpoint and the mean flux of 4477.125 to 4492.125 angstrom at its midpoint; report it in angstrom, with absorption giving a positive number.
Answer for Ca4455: 1.9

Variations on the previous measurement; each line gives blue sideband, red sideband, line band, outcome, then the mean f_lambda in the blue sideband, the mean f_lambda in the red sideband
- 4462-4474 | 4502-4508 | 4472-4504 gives 1.64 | 39.3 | 44.4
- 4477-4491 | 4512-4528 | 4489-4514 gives -1.30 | 39.7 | 40.5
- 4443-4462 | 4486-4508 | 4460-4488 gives 1.54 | 40.1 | 42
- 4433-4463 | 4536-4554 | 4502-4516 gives -1.76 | 38.8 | 38.3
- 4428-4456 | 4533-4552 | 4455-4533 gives -1.71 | 39.2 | 38.8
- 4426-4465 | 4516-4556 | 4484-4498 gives -0.75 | 39.1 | 38.5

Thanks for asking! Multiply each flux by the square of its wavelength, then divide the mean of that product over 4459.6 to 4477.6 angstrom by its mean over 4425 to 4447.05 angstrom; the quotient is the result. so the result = 1.03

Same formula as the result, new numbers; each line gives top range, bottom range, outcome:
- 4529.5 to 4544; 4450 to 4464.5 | 0.95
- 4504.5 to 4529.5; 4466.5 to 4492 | 1.08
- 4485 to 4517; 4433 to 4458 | 1.10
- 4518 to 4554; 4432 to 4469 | 1.02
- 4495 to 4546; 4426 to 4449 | 1.09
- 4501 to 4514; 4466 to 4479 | 1.19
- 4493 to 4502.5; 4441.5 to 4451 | 1.05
